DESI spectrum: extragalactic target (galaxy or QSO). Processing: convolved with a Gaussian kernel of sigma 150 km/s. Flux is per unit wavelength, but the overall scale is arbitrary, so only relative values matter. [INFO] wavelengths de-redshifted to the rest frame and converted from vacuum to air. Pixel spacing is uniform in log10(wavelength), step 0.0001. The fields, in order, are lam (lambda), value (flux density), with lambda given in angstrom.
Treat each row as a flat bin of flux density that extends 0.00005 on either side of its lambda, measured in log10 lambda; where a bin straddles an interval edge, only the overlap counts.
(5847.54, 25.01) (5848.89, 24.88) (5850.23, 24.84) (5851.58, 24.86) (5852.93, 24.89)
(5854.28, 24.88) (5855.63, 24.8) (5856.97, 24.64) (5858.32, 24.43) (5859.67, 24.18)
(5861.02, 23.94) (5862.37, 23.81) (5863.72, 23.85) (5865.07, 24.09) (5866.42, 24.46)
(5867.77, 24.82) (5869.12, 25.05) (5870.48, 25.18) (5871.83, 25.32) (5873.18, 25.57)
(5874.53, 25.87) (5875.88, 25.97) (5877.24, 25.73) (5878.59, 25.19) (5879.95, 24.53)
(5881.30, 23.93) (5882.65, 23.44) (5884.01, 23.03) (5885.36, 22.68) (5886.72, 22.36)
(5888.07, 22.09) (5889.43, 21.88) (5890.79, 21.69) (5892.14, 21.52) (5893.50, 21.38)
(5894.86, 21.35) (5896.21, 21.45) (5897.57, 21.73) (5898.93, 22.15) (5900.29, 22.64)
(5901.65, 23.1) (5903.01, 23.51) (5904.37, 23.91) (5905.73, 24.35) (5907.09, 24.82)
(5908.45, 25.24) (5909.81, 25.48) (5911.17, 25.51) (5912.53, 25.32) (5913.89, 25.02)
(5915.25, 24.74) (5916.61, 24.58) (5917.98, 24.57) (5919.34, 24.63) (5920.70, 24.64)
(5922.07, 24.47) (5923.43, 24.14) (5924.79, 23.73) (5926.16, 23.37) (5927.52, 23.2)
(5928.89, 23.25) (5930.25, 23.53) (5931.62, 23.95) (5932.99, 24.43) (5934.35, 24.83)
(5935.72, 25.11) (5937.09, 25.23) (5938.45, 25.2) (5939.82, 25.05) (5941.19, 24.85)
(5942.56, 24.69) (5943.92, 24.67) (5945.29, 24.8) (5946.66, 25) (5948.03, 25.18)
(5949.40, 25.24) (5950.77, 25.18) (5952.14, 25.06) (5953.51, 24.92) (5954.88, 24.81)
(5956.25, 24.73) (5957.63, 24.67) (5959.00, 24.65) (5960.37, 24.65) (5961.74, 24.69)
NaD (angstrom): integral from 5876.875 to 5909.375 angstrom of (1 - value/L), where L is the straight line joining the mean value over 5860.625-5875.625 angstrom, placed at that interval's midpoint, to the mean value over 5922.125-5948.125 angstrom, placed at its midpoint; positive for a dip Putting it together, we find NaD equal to 2.1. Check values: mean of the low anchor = 24.8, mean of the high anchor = 24.4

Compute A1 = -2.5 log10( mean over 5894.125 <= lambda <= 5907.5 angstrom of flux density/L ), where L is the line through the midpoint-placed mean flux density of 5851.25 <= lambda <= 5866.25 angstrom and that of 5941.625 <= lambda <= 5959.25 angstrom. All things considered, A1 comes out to 0.08 mag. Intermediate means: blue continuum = 24.4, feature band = 22.8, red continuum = 24.9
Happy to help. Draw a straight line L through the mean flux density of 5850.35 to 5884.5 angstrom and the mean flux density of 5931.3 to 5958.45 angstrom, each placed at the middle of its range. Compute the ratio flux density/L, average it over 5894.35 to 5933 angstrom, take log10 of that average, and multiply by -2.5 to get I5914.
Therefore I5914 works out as 0.04 mag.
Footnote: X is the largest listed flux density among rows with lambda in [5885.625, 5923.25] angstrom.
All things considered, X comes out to 25.51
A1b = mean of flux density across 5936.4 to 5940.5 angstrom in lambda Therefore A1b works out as 25.2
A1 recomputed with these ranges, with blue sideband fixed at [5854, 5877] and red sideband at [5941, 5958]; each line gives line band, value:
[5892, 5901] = 0.14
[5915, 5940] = 0.02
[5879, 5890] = 0.08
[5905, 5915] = -0.01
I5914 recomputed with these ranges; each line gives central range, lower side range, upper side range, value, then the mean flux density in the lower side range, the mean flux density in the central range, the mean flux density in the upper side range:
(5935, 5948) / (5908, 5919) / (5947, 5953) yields 0.01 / 25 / 25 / 25.1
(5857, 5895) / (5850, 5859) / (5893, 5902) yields -0.02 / 24.8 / 23.9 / 21.9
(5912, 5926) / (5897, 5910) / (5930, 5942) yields -0.02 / 23.6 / 24.5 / 24.7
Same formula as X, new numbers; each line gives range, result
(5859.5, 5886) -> 25.97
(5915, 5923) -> 24.74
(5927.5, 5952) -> 25.24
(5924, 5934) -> 24.43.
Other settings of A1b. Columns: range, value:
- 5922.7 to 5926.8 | 23.8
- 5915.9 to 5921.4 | 24.6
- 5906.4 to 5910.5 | 25.2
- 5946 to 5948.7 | 25.1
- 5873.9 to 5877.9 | 25.8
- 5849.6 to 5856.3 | 24.8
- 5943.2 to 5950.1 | 25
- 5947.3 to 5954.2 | 25.1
